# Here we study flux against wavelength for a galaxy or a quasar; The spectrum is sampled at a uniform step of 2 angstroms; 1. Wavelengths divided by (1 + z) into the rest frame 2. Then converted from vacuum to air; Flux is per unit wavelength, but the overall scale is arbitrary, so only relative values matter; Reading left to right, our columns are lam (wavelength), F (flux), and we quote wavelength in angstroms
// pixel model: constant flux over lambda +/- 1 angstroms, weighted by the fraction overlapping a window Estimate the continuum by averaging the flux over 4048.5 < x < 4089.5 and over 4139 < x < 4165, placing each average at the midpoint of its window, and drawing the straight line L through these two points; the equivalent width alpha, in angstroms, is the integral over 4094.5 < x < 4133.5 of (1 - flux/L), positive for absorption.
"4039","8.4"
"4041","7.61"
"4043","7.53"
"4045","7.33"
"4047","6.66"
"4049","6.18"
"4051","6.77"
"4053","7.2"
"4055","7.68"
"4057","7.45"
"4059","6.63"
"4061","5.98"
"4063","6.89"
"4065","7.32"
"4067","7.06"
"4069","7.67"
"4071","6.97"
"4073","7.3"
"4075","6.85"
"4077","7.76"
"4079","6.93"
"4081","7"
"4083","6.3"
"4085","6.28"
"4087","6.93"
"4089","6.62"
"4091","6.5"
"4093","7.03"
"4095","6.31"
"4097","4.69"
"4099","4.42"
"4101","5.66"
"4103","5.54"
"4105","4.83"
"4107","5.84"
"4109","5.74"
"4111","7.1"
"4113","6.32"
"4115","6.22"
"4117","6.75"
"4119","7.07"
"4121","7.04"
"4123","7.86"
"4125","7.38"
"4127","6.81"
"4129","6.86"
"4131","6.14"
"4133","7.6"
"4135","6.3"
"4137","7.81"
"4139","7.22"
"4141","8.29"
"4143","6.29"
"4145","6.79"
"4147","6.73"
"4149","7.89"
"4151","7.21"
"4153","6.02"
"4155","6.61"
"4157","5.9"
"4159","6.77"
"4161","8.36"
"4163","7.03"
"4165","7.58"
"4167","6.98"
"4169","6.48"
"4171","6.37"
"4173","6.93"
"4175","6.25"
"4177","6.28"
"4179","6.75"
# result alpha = 3.9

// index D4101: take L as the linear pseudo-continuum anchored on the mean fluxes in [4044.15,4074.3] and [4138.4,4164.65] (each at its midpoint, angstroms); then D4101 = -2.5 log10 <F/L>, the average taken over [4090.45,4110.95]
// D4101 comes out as 0.22 mag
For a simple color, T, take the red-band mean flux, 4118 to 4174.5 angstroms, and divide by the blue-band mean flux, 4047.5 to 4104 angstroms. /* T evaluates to 1.05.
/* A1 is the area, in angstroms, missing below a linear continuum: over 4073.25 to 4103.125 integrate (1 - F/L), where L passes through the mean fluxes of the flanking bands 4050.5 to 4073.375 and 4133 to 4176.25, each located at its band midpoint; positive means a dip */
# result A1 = 2.9 angstroms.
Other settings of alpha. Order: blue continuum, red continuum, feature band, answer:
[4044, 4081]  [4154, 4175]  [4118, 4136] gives -0.2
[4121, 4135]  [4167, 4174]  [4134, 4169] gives -1.0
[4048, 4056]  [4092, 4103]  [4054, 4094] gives -4.2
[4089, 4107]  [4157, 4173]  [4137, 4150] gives -1.3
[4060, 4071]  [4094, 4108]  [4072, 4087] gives -1.4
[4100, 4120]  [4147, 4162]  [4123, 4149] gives -1.9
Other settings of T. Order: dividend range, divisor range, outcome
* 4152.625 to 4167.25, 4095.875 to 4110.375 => 1.31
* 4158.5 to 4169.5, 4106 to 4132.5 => 1.08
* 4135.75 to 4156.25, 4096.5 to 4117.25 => 1.23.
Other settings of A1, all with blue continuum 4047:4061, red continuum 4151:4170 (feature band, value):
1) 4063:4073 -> -0.5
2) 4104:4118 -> 1.6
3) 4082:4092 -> 0.5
